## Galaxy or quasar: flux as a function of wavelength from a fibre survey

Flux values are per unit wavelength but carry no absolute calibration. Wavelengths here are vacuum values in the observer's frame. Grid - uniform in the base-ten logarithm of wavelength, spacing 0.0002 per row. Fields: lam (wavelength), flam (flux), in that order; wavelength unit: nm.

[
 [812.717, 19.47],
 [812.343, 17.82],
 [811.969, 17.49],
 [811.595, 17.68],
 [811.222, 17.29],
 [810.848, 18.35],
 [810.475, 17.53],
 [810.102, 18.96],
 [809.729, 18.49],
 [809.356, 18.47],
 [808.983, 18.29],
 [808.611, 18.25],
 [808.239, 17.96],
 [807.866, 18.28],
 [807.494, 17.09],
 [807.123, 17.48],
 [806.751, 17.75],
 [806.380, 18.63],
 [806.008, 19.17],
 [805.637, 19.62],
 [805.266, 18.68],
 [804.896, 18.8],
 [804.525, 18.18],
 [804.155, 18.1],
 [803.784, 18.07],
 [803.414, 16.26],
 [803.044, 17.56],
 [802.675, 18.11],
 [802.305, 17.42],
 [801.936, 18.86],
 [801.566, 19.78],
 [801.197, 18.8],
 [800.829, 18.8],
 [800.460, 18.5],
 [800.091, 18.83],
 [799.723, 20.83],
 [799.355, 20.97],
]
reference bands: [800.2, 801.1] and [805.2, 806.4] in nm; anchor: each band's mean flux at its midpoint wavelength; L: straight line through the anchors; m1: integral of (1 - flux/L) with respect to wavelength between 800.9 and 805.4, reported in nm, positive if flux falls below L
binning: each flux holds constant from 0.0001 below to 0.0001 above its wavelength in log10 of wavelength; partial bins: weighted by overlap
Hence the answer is 0.16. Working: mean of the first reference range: 18.7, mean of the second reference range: 19.1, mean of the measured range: 18.2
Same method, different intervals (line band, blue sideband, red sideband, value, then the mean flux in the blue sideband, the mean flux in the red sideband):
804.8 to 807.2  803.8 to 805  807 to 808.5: -0.08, 18.3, 17.7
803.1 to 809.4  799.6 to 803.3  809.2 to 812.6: 0.06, 18.7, 18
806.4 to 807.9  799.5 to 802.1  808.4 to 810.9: 0.07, 19.2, 18.3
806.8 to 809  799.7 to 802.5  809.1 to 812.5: 0.05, 18.9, 18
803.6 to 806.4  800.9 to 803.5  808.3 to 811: -0.06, 18.2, 18.3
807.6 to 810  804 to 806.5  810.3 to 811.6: -0.02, 18.8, 17.7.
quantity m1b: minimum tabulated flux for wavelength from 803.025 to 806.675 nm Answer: 16.26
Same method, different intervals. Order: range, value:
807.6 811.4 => 17.29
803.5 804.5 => 18.07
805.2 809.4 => 17.09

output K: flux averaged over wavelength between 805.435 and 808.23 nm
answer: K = 18.3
